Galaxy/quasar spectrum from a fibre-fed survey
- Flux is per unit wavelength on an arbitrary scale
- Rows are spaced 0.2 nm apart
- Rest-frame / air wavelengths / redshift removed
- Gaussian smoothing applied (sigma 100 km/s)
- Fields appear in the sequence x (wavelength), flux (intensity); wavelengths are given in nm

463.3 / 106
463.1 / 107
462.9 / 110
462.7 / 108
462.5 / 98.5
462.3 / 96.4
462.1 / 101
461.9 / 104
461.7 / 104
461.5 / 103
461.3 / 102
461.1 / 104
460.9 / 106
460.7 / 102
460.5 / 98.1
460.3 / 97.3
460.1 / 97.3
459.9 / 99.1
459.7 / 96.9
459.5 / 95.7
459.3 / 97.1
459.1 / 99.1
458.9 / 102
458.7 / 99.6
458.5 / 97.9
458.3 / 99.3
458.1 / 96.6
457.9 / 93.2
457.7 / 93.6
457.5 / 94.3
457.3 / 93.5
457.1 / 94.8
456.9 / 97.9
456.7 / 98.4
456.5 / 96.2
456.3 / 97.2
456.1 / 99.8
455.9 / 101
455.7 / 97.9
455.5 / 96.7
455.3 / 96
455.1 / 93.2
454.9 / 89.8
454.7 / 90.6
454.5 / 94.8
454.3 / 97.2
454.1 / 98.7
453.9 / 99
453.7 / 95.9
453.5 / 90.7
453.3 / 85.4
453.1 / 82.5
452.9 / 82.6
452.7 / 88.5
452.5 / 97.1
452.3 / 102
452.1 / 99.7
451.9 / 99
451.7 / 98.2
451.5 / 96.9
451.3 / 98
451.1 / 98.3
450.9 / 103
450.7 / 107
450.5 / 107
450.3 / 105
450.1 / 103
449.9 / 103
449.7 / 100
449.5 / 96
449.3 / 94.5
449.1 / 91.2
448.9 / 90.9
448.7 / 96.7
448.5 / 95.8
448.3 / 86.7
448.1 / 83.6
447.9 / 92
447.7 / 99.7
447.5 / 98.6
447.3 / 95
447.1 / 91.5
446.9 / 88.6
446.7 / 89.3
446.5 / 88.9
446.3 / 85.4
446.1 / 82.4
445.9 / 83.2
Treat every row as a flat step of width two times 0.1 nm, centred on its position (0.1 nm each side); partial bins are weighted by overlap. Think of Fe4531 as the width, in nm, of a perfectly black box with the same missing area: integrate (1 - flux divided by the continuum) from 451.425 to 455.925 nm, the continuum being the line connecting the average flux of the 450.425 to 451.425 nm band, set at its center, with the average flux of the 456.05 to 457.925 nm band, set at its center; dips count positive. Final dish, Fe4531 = 0.23 nm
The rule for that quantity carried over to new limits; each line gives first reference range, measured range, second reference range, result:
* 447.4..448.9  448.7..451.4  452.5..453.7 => -0.256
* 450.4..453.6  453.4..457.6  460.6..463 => 0.115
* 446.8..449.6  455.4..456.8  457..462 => -0.016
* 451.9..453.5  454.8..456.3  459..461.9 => -0.026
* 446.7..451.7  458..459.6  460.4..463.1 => 0.049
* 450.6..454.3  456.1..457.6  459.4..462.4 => 0.029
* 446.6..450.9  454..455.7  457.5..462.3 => 0.053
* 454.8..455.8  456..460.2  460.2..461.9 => 0.052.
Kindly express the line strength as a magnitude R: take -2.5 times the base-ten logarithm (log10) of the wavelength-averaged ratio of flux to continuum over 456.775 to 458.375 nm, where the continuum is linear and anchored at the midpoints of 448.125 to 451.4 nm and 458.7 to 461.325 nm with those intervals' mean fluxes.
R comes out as 0.044 mag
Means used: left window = 98.2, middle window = 95.4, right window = 99.7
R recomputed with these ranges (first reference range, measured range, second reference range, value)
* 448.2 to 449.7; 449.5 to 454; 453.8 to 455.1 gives -0.035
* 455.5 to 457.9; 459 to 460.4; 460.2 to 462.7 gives 0.025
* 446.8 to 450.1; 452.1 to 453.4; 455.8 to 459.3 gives 0.061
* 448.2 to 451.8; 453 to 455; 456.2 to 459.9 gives 0.059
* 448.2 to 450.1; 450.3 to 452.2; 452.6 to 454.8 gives -0.083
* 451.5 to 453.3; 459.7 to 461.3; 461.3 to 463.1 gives 0.012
